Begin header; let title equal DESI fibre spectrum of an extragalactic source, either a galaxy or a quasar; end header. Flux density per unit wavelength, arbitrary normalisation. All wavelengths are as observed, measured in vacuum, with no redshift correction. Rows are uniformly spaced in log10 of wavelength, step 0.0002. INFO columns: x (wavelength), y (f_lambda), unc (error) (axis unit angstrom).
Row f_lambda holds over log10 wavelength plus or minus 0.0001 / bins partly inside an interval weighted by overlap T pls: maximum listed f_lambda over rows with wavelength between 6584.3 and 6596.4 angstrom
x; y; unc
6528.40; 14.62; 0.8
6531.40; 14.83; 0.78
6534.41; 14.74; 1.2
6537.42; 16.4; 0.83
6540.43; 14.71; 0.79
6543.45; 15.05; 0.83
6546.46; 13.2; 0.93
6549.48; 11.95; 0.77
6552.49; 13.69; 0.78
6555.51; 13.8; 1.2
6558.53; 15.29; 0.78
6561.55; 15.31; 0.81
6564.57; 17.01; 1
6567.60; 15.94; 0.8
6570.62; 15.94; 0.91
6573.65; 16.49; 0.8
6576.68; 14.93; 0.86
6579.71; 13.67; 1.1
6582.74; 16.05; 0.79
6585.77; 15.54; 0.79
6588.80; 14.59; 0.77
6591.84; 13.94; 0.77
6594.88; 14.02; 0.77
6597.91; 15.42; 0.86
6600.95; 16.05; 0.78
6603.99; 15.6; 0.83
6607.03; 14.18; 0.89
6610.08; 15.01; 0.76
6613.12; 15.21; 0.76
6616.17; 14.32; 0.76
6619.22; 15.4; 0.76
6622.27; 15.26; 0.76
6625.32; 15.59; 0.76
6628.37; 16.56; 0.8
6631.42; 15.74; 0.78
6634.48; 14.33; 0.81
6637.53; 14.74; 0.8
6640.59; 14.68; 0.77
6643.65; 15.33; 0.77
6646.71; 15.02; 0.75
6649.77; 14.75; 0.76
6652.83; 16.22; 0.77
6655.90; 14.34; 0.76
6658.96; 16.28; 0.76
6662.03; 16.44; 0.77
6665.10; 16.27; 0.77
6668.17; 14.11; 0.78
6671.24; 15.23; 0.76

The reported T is 15.54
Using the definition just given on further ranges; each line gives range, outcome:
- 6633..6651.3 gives 15.33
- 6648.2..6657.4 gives 16.22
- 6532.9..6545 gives 16.4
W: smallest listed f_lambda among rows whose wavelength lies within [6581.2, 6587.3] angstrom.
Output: 15.54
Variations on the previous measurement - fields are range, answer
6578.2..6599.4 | 13.67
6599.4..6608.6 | 14.18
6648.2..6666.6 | 14.34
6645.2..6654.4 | 14.75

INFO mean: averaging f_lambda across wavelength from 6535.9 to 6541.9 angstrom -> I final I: 15.6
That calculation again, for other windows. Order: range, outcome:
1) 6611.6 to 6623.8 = 15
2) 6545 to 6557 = 13.2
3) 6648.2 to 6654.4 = 15.5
